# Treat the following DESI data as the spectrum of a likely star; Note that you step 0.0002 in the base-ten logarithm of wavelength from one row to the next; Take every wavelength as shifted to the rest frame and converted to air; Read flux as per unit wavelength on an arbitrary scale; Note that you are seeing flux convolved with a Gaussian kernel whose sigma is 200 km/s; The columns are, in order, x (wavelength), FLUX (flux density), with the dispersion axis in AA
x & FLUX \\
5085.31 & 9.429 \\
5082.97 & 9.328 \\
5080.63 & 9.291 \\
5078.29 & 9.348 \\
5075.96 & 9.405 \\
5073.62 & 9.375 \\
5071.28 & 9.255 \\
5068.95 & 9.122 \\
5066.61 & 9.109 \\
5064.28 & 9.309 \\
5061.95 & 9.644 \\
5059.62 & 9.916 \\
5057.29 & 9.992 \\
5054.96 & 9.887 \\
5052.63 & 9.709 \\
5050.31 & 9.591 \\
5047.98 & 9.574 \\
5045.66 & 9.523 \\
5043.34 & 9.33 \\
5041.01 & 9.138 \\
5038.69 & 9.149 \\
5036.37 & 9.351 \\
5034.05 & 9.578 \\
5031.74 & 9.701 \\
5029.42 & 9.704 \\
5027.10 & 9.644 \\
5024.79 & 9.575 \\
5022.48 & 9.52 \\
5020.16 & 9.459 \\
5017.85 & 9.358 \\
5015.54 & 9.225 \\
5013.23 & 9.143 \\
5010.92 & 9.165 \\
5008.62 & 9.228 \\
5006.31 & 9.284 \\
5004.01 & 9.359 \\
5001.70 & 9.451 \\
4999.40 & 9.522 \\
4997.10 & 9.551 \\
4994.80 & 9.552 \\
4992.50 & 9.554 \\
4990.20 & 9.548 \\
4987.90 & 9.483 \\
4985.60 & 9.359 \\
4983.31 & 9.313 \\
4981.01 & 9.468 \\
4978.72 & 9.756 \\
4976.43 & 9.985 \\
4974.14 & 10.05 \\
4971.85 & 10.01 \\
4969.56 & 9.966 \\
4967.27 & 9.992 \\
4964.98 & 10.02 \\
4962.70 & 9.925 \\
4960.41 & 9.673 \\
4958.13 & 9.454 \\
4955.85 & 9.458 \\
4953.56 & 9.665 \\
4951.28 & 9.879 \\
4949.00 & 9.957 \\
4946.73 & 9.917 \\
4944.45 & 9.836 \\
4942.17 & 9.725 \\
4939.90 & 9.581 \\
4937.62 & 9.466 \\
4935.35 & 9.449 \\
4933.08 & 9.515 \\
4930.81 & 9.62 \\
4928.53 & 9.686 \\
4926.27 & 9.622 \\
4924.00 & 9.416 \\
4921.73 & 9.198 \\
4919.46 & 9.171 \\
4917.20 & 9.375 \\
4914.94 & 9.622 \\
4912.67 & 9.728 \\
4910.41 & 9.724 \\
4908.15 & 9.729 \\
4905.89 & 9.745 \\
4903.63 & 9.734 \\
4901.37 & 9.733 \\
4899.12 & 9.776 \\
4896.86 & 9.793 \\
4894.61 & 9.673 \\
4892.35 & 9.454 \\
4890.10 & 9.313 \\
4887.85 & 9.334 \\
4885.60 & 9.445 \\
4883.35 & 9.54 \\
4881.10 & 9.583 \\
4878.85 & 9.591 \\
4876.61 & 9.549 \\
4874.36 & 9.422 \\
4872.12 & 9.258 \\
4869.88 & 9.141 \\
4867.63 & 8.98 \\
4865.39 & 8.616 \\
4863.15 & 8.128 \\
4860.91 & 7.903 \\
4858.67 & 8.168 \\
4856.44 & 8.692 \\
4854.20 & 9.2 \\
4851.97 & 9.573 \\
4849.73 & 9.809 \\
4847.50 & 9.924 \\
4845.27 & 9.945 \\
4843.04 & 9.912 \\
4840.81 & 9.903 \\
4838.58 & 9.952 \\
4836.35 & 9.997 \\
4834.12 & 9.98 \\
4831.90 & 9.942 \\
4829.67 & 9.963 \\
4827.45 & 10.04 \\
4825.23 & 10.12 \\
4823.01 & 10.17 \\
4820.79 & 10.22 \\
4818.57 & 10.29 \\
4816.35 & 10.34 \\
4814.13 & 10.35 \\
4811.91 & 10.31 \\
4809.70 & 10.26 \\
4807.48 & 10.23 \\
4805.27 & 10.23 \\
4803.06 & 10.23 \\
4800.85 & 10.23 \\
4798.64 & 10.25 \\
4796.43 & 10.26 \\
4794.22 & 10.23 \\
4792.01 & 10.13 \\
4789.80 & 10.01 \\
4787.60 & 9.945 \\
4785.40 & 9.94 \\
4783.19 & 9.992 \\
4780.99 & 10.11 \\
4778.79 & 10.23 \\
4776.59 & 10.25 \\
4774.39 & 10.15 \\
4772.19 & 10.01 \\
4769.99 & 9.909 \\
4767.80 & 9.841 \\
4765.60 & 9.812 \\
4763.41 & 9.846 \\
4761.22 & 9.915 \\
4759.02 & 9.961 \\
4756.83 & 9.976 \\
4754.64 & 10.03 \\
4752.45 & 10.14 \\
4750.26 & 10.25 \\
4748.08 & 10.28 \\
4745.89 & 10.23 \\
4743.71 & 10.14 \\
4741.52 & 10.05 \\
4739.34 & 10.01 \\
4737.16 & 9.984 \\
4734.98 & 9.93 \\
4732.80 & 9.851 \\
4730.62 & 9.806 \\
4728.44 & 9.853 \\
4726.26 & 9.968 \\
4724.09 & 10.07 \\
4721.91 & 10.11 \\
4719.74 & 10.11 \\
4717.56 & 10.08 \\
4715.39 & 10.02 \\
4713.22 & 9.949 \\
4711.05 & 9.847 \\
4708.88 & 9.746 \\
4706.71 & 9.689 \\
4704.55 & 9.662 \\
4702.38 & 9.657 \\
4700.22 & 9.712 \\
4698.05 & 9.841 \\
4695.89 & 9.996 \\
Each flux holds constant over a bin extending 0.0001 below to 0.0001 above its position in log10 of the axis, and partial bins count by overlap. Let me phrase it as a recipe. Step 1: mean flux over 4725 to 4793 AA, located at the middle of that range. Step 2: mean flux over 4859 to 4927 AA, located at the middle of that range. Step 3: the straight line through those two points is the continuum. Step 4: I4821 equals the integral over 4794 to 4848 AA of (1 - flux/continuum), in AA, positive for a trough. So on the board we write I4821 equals -2.3 AA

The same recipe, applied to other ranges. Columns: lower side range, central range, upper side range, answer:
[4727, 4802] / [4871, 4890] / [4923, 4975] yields 0.8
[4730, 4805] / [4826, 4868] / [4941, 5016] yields 2.1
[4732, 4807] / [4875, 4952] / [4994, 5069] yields 1.1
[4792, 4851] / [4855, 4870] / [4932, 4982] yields 2.3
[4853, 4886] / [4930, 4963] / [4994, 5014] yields -1.6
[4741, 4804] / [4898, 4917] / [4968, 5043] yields 0.1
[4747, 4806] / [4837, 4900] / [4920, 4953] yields 3.0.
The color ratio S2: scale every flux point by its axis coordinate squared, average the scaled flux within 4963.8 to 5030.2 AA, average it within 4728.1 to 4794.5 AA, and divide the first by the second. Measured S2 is 1.1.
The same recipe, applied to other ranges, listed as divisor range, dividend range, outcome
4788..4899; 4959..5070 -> 1.06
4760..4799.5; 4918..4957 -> 1.02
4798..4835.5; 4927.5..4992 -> 1.01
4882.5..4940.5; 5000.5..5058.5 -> 1.04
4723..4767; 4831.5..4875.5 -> 0.97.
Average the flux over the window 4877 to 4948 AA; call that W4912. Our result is 9.59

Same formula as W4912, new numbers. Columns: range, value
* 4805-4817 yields 10.3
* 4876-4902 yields 9.56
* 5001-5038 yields 9.42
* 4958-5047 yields 9.54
